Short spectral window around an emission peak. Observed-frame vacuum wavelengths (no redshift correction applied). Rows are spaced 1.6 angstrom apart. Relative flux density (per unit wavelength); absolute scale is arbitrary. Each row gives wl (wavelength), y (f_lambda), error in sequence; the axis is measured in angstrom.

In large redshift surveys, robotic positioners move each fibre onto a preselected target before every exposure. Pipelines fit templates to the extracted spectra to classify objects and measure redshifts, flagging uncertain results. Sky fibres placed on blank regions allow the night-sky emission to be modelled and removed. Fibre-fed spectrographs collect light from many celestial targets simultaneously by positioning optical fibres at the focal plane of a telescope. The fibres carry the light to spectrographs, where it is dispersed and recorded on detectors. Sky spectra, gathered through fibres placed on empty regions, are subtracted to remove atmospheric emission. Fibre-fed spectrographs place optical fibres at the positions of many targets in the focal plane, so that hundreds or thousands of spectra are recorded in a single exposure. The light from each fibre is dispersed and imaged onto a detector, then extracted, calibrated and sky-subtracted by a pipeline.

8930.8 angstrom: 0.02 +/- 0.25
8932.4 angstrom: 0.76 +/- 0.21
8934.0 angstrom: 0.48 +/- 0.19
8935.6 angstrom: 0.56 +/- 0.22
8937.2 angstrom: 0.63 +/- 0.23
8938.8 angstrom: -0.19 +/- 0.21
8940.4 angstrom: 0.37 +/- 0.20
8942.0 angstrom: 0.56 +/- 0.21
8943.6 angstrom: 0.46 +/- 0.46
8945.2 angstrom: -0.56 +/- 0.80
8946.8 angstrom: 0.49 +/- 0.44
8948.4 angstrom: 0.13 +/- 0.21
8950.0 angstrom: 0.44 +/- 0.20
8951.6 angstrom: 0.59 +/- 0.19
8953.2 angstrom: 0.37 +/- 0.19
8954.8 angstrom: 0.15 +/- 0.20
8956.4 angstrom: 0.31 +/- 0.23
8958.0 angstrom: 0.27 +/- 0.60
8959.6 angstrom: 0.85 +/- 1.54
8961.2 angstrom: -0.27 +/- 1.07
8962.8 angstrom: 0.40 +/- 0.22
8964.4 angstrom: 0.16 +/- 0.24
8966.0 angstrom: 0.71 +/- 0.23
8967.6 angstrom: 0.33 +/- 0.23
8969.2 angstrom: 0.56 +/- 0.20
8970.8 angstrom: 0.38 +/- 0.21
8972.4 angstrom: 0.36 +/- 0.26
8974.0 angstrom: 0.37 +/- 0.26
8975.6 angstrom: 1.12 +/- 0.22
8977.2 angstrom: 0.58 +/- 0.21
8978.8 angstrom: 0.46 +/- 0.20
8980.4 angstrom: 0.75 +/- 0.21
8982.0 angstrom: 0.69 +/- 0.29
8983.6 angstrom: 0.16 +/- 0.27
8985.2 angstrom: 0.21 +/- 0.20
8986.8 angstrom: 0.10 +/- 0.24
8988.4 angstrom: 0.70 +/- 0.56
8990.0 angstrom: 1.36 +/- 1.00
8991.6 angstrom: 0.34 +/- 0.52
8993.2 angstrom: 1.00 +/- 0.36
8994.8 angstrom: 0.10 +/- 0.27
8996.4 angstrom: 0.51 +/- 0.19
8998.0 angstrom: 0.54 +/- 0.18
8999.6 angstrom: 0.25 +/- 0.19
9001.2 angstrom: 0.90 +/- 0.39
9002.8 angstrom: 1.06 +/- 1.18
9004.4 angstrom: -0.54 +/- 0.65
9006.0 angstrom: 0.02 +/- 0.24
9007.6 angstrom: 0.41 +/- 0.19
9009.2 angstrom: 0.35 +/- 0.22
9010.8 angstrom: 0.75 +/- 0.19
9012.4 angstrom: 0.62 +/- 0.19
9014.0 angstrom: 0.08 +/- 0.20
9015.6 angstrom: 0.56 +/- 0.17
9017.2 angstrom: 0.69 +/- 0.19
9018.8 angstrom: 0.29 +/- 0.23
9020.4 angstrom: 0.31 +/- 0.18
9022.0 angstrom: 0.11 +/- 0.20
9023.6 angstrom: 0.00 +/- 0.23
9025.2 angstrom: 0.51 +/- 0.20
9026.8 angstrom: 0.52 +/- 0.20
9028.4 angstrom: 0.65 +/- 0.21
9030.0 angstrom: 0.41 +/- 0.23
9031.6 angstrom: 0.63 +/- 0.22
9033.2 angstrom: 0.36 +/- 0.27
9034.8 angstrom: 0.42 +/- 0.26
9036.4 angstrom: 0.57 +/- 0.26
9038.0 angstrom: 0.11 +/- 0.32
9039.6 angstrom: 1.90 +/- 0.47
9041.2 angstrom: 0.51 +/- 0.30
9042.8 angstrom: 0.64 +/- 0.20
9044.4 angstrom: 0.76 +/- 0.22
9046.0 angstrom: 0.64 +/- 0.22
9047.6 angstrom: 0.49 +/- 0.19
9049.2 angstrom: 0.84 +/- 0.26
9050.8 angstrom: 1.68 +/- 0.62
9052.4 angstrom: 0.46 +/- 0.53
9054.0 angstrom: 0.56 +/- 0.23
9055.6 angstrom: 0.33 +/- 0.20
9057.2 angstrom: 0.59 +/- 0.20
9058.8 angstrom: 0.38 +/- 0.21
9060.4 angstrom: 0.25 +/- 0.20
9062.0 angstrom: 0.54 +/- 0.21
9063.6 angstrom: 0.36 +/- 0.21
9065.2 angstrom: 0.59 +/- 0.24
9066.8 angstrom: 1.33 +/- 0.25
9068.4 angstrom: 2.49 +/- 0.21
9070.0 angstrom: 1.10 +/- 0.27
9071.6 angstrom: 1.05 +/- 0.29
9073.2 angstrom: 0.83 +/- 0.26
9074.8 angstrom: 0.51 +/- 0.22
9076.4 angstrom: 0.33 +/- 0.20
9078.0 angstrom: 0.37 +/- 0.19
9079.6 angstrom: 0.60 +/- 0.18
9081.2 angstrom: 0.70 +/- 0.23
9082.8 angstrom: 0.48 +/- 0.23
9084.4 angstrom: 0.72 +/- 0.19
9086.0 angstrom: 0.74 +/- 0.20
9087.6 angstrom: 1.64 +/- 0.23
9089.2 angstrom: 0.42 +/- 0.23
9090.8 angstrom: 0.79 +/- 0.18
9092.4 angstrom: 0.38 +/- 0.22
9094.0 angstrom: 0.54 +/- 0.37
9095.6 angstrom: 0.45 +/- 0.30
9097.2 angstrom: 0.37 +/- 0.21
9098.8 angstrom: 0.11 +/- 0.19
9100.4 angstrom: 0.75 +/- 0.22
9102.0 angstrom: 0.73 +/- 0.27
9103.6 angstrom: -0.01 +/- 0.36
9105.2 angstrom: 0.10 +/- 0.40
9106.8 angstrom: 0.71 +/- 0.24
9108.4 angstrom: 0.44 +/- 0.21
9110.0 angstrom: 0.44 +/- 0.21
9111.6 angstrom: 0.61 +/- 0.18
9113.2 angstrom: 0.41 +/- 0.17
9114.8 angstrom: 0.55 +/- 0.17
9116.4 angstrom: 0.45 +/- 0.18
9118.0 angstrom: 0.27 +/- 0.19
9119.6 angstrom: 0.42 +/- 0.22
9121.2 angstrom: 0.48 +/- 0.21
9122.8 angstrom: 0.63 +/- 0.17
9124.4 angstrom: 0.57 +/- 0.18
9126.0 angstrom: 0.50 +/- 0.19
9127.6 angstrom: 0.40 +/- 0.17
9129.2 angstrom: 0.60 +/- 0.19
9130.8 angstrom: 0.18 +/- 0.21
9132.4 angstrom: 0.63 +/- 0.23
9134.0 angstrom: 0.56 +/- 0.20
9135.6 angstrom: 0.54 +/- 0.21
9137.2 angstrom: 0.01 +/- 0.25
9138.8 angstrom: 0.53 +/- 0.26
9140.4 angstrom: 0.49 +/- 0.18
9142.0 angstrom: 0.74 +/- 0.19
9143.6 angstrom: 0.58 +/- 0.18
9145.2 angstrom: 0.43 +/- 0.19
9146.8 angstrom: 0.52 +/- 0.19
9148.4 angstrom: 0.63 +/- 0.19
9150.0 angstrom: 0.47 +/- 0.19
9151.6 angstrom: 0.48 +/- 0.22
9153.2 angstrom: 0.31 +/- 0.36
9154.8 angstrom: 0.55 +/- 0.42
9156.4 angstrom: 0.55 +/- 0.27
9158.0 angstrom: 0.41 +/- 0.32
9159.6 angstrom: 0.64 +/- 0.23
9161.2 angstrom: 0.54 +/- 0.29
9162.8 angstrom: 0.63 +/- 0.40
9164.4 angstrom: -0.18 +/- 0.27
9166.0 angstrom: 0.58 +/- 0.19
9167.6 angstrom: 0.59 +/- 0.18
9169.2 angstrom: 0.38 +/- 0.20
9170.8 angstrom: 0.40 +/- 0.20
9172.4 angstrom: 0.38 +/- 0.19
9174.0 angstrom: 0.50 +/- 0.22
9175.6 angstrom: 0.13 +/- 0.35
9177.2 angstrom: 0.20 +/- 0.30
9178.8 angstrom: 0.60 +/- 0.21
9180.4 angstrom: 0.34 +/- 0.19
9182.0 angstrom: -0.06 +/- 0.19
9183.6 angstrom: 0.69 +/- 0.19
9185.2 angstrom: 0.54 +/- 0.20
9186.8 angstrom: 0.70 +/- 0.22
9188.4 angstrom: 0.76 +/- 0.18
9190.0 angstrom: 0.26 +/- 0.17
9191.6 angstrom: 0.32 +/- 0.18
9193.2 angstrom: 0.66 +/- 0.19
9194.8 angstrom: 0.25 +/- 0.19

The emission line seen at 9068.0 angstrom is [S II] 6716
